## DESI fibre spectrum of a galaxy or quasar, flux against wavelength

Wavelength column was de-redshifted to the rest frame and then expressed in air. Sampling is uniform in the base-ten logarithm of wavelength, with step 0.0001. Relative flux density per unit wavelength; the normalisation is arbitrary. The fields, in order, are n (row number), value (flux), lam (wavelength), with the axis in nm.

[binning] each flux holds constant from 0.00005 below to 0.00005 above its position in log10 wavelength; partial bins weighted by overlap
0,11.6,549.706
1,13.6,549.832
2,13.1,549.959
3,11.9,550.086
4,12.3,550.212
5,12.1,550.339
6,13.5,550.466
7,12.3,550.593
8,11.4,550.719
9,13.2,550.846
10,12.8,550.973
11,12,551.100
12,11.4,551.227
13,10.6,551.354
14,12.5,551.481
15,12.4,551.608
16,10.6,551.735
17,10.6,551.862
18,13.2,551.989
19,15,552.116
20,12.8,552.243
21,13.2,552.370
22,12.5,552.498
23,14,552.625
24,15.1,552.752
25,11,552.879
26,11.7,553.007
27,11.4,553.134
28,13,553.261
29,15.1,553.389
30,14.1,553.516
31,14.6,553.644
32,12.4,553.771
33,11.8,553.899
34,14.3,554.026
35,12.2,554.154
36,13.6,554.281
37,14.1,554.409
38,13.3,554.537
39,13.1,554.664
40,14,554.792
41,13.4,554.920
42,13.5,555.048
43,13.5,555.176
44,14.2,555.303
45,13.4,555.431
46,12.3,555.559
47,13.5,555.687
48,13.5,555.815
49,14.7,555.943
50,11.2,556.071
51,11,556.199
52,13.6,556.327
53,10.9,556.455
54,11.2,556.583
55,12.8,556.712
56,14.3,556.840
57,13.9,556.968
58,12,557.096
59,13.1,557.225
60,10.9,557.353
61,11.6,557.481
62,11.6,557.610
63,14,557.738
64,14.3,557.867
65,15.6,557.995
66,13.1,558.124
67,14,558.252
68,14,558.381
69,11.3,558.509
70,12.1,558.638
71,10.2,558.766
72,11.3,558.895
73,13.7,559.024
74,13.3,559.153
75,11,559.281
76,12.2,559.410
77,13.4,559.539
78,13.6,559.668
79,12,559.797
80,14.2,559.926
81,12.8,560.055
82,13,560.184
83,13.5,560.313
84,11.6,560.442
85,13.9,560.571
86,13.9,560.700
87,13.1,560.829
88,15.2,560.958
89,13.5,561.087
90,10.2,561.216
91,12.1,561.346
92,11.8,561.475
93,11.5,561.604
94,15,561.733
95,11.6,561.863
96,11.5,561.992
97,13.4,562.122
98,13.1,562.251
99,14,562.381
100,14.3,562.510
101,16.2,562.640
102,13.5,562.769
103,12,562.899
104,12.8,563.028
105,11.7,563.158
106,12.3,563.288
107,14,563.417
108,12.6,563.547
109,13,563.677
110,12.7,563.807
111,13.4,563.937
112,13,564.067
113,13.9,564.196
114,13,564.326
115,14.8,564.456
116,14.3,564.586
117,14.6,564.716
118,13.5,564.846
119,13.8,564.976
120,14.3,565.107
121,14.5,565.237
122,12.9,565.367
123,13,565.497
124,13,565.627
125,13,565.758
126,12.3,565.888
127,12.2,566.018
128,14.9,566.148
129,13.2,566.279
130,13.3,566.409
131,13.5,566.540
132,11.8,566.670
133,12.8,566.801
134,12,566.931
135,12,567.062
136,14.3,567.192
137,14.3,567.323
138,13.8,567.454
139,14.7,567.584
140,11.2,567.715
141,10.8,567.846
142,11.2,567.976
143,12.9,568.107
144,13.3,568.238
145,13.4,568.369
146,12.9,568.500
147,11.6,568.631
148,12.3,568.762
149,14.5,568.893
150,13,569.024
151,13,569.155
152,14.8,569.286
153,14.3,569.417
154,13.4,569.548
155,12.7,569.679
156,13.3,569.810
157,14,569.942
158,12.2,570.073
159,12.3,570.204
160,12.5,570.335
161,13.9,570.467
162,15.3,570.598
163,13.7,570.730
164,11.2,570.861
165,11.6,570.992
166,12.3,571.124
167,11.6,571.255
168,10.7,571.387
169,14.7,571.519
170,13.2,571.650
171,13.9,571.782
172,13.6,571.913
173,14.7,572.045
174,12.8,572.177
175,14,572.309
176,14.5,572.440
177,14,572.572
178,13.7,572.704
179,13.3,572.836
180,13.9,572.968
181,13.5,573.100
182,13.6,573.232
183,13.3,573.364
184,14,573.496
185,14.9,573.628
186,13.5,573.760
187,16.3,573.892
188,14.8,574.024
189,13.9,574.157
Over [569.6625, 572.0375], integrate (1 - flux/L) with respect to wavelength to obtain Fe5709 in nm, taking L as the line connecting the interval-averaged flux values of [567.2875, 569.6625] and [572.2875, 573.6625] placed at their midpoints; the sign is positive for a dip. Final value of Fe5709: 0.09 nm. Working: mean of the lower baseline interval 13.1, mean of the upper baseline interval 13.9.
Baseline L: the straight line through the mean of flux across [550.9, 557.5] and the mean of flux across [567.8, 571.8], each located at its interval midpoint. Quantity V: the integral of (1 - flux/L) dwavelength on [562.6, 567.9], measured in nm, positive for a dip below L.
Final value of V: -0.14 nm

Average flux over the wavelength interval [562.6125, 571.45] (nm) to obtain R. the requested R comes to 13.1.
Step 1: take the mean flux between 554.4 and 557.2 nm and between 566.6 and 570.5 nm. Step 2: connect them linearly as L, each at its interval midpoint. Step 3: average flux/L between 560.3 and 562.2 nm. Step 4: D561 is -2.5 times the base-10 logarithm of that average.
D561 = 0.02 mag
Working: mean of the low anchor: 13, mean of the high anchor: 13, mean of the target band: 12.8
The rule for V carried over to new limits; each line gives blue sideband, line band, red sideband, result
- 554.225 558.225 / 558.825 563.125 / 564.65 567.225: 0.062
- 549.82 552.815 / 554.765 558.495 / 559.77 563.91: -0.072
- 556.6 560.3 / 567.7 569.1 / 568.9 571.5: 0.050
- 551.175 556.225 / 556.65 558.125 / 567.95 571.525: -0.016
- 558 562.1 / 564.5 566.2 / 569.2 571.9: -0.085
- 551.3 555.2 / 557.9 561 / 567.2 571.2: 0.002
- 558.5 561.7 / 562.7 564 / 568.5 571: 0.000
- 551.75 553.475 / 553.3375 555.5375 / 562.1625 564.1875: -0.093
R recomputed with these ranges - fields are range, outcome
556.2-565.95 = 13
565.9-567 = 12.9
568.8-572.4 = 13.2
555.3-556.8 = 12.7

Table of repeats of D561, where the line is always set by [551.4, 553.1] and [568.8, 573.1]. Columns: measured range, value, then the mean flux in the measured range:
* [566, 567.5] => 0.00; 13.2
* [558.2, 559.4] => 0.05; 12.3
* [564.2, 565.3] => -0.08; 14.1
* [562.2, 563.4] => -0.03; 13.4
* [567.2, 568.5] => 0.03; 12.9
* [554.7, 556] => -0.07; 13.6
